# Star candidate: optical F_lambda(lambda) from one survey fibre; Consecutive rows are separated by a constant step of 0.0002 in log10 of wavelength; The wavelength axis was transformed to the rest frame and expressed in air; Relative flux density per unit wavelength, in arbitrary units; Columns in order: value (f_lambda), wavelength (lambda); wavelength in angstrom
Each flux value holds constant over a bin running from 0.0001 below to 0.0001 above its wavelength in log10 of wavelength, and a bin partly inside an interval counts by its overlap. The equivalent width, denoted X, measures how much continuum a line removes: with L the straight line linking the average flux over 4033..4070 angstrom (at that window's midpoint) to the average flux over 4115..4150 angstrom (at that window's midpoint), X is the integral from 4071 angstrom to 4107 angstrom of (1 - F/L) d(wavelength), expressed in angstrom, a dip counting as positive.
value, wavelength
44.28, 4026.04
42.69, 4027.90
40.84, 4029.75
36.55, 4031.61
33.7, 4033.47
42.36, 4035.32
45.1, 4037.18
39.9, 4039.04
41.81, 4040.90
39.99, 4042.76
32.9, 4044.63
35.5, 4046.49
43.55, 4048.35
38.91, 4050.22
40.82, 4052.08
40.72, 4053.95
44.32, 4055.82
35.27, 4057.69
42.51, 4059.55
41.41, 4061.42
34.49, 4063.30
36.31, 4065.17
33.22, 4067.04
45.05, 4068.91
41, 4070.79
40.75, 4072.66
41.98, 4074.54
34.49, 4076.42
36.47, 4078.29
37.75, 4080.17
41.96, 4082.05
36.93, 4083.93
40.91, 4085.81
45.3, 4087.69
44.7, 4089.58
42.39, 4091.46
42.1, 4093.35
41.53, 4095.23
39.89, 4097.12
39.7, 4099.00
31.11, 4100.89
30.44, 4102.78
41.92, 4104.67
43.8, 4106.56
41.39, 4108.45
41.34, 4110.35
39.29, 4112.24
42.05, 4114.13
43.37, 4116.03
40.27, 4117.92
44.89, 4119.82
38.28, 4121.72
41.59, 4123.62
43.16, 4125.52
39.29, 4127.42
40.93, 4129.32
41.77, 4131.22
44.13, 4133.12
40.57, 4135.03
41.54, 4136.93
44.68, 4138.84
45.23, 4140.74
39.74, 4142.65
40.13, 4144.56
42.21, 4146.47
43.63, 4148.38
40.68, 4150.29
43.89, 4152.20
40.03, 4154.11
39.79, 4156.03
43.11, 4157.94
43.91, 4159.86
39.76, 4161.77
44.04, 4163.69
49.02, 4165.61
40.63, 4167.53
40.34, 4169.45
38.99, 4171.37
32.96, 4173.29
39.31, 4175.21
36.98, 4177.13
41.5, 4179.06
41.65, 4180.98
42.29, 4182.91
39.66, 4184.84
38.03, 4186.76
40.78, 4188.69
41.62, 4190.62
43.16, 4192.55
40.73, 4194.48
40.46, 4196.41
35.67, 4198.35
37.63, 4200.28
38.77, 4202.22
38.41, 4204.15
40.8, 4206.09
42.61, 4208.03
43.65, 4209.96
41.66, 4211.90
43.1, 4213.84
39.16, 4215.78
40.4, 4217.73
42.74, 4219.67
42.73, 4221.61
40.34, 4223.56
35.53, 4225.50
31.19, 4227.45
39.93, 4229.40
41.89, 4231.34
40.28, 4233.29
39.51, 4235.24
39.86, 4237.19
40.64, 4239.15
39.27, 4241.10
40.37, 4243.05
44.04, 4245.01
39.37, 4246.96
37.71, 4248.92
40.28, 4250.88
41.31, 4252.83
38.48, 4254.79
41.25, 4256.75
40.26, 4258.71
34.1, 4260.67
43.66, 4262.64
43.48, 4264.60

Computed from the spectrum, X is 0.8 angstrom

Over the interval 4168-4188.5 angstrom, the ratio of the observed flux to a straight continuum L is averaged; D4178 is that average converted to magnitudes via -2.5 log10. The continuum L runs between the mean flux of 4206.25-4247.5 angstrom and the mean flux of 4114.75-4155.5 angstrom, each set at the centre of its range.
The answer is 0.052 mag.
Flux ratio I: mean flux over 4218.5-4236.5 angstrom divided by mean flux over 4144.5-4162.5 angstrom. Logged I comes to 0.9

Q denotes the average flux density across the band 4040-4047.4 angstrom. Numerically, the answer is 37.5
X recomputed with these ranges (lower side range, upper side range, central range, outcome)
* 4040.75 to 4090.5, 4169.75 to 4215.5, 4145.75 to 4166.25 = -1.4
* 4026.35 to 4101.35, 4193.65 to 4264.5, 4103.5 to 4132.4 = -1.2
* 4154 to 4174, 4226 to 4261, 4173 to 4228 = 0.7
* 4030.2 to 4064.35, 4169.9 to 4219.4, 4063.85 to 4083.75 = 0.4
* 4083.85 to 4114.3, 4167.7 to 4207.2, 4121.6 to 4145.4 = -1.0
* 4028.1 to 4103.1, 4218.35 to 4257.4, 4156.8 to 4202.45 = -0.9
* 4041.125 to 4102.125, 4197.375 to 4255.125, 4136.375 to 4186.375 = -2.0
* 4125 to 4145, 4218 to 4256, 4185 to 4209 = 0.4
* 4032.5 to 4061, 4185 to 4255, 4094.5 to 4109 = 0.5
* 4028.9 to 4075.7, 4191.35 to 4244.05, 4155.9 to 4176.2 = -0.6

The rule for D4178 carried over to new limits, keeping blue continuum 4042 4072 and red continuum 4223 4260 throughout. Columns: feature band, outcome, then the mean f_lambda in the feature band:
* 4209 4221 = -0.06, 41.8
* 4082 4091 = -0.07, 42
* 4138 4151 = -0.08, 42.3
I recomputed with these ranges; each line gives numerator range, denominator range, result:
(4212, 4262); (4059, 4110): 1.01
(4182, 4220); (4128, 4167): 0.96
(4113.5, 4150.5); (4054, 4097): 1.05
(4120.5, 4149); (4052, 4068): 1.08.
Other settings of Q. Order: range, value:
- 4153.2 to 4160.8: 41.7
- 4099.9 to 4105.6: 34.5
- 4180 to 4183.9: 41.9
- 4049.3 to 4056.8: 41.1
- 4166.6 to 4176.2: 38.5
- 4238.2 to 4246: 41.1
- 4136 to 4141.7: 43.8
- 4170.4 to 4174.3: 36.1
